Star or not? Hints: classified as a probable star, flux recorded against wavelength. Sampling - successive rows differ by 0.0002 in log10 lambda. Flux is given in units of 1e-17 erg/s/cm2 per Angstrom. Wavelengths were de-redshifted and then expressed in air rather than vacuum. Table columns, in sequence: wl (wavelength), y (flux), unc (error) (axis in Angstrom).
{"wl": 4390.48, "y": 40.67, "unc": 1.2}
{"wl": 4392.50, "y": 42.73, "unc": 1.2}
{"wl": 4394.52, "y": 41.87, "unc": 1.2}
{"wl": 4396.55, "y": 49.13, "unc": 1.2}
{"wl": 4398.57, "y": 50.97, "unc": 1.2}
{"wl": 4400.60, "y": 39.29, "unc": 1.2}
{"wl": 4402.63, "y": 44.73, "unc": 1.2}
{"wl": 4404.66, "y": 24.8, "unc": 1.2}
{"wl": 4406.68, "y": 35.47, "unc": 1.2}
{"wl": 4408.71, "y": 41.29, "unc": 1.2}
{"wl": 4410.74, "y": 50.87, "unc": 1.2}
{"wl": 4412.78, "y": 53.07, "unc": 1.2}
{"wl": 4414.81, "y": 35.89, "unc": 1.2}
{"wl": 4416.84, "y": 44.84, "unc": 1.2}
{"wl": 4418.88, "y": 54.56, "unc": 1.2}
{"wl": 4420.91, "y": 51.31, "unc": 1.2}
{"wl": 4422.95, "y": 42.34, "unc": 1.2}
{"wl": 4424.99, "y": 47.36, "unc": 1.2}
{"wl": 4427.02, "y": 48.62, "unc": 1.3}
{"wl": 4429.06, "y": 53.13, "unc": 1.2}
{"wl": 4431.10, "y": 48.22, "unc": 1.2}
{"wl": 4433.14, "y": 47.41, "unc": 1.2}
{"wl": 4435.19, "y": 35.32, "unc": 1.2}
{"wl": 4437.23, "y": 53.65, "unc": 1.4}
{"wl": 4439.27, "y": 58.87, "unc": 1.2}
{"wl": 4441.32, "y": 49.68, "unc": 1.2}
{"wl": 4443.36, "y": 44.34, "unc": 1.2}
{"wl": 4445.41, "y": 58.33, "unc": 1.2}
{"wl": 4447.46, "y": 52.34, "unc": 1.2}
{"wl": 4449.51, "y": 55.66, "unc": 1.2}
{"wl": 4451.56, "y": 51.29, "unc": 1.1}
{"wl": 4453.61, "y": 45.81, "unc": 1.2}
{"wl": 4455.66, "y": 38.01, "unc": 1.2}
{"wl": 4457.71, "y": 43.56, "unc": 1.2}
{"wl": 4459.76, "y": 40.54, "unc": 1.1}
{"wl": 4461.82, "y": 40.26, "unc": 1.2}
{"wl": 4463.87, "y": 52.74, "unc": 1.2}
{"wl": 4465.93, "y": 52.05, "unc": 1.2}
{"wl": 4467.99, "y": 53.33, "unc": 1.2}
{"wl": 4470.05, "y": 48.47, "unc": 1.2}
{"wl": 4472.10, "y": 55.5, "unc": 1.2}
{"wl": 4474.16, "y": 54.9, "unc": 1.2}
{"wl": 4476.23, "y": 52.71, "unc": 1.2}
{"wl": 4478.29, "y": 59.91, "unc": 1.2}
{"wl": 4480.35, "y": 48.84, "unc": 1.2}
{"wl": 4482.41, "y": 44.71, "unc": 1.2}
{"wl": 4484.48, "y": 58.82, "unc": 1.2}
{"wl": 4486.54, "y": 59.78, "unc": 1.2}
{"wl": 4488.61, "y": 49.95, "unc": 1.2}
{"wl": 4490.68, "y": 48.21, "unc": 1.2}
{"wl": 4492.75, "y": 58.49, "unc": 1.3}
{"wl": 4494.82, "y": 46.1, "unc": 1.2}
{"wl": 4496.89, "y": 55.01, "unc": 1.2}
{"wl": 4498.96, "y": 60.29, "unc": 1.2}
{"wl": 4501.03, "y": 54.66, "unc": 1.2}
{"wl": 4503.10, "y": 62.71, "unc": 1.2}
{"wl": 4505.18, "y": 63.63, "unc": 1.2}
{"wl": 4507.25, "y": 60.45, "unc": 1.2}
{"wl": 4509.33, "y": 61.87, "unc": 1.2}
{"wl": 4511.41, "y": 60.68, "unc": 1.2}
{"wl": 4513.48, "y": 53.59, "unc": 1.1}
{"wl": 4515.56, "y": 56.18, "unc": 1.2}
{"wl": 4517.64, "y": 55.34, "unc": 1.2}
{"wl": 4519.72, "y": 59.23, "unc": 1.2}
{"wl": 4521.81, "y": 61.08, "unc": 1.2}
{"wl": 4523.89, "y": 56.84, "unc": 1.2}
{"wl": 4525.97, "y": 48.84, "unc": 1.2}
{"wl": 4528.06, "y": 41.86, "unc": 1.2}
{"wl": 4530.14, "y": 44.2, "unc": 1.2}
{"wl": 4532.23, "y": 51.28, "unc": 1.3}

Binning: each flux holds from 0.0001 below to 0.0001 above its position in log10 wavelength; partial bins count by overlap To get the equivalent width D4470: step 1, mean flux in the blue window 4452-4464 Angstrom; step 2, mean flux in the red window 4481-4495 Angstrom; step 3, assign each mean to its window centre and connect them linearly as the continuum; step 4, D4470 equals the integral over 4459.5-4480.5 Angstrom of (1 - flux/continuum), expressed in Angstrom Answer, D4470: -1.9 Angstrom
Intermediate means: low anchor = 43.2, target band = 51.3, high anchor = 52.6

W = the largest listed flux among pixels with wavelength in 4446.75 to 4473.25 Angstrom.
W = 55.66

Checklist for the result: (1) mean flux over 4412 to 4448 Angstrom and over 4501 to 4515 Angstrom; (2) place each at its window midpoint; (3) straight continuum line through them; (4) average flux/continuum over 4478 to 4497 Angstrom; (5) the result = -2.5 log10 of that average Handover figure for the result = 0.09 mag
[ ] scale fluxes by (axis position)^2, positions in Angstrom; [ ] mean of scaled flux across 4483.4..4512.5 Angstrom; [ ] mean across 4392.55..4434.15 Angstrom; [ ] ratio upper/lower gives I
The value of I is 1.31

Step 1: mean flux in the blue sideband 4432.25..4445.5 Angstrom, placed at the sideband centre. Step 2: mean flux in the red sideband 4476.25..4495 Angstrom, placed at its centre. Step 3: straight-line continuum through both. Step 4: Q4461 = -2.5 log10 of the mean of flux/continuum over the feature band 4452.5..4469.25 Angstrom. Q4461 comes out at 0.11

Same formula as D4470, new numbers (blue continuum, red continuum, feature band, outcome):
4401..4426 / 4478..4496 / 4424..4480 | -1.6 Angstrom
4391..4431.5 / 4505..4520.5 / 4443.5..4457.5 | 0.2 Angstrom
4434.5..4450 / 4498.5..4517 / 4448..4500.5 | 3.9 Angstrom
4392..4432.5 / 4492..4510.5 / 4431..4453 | -0.4 Angstrom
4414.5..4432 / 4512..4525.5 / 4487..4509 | -0.5 Angstrom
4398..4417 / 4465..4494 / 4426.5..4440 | -1.0 Angstrom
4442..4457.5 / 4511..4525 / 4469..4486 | -0.2 Angstrom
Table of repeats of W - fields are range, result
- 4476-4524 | 63.63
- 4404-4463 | 58.87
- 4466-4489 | 59.91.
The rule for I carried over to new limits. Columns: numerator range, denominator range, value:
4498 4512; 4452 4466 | 1.39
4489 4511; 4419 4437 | 1.24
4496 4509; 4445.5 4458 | 1.25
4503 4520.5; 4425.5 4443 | 1.25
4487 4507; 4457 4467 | 1.23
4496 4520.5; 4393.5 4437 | 1.36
